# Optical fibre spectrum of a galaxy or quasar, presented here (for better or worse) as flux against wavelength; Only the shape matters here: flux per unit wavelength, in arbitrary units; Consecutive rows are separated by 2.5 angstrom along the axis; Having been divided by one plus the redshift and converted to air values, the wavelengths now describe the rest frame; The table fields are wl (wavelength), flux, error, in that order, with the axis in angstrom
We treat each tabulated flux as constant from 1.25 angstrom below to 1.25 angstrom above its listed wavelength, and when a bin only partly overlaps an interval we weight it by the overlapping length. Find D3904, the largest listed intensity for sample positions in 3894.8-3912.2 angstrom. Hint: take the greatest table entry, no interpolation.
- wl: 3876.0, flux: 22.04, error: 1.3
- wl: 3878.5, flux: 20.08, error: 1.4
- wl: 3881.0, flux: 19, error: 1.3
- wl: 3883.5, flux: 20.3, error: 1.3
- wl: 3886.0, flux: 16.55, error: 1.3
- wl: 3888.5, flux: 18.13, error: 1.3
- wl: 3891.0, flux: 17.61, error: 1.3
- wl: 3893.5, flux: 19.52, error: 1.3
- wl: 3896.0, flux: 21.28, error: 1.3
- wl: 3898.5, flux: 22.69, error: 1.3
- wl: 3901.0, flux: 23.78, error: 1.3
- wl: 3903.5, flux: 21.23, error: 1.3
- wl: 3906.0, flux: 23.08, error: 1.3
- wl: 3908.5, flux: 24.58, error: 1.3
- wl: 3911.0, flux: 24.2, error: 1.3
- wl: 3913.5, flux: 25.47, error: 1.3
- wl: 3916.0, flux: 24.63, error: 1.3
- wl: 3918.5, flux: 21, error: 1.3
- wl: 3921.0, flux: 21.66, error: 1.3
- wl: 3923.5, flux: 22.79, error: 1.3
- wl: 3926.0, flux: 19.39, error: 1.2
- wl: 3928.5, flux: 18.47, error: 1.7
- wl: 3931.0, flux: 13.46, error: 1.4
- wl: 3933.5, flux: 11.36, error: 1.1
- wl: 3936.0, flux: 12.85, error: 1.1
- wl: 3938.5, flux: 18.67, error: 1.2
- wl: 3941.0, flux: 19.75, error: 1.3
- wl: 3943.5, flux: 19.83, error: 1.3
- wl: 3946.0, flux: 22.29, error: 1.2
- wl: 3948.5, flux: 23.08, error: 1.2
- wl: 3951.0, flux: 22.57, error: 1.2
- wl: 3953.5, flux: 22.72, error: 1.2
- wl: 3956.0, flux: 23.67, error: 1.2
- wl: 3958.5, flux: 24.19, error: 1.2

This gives 24.58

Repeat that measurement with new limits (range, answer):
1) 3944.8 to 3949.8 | 23.08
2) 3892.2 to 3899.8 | 22.69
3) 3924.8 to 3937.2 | 19.39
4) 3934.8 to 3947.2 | 22.29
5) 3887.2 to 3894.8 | 19.52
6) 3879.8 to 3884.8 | 20.3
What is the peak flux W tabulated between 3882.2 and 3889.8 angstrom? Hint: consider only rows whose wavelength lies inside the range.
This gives 20.3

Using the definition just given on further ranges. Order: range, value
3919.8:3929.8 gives 22.79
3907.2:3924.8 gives 25.47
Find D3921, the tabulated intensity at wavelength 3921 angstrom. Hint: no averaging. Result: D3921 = 21.66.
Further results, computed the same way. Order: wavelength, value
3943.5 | 19.83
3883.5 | 20.3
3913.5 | 25.47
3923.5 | 22.79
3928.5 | 18.47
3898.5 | 22.69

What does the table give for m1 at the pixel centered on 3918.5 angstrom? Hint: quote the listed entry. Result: 21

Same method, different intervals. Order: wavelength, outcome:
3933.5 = 11.36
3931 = 13.46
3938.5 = 18.67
